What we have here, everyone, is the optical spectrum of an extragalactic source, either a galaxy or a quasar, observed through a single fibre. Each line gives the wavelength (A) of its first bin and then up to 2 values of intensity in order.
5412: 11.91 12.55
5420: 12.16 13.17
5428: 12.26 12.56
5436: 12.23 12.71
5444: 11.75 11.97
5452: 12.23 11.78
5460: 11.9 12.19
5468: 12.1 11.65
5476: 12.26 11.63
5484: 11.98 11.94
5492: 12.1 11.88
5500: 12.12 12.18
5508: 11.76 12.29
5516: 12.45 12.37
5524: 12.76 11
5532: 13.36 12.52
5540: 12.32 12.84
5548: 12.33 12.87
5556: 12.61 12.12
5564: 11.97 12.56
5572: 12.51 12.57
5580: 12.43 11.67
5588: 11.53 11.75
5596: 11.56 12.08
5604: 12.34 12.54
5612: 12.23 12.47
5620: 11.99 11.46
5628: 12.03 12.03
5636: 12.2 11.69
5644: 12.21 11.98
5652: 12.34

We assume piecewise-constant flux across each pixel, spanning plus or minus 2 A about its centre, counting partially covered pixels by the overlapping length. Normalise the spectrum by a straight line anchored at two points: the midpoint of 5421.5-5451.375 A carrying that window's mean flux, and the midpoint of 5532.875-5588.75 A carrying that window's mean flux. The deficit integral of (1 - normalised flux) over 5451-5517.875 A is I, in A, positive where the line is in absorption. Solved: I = 1.91 A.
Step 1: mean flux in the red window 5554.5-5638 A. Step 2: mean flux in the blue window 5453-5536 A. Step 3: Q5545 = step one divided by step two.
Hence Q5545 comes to 1.00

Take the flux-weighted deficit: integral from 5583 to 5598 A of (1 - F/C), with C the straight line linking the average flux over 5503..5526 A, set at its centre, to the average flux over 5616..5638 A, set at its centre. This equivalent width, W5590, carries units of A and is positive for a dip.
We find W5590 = 0.6 A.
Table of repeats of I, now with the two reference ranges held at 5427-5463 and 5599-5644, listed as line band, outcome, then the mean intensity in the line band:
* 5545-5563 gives -0.5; 12.5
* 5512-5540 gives -0.6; 12.4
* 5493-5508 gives 0.1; 12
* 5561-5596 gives 0.1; 12.1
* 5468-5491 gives 0.4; 11.9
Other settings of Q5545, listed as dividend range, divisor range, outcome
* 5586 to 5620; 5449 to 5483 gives 1.01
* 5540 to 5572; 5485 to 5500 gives 1.04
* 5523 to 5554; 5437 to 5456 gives 1.03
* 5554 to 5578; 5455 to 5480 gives 1.04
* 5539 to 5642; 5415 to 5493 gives 1.00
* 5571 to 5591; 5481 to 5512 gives 1.01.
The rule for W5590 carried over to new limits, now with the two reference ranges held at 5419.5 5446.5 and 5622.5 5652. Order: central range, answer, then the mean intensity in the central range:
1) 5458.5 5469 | 0.2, 12.1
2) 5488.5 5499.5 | 0.3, 12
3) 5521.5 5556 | -0.9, 12.5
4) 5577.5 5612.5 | 0.2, 12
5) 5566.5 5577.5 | -0.4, 12.5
